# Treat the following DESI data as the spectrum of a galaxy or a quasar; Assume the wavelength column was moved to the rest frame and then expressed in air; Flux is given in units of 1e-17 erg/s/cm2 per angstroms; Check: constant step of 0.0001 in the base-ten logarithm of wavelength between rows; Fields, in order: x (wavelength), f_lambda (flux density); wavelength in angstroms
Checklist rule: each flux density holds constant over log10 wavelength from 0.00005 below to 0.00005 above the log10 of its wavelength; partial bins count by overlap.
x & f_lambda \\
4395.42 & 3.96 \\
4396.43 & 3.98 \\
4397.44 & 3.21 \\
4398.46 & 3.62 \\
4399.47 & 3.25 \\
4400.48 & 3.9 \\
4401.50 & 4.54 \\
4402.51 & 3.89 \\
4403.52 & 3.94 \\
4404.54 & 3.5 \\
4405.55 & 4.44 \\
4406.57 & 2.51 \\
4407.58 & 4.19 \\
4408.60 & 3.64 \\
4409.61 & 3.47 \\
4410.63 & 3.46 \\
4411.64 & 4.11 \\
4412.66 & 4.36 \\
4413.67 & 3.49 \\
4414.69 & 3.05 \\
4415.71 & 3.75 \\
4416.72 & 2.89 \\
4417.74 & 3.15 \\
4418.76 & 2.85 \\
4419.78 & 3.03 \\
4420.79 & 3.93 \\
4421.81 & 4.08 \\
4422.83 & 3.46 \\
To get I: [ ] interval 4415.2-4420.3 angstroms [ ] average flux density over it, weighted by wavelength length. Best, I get 3.14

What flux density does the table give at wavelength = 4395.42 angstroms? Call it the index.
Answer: 3.96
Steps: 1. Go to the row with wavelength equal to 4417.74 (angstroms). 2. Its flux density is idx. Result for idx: 3.15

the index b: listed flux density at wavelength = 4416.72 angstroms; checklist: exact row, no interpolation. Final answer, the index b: 2.89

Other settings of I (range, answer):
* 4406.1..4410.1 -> 3.47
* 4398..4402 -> 3.83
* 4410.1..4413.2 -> 3.97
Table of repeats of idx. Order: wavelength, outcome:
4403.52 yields 3.94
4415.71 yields 3.75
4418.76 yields 2.85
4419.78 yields 3.03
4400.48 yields 3.9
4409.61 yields 3.47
